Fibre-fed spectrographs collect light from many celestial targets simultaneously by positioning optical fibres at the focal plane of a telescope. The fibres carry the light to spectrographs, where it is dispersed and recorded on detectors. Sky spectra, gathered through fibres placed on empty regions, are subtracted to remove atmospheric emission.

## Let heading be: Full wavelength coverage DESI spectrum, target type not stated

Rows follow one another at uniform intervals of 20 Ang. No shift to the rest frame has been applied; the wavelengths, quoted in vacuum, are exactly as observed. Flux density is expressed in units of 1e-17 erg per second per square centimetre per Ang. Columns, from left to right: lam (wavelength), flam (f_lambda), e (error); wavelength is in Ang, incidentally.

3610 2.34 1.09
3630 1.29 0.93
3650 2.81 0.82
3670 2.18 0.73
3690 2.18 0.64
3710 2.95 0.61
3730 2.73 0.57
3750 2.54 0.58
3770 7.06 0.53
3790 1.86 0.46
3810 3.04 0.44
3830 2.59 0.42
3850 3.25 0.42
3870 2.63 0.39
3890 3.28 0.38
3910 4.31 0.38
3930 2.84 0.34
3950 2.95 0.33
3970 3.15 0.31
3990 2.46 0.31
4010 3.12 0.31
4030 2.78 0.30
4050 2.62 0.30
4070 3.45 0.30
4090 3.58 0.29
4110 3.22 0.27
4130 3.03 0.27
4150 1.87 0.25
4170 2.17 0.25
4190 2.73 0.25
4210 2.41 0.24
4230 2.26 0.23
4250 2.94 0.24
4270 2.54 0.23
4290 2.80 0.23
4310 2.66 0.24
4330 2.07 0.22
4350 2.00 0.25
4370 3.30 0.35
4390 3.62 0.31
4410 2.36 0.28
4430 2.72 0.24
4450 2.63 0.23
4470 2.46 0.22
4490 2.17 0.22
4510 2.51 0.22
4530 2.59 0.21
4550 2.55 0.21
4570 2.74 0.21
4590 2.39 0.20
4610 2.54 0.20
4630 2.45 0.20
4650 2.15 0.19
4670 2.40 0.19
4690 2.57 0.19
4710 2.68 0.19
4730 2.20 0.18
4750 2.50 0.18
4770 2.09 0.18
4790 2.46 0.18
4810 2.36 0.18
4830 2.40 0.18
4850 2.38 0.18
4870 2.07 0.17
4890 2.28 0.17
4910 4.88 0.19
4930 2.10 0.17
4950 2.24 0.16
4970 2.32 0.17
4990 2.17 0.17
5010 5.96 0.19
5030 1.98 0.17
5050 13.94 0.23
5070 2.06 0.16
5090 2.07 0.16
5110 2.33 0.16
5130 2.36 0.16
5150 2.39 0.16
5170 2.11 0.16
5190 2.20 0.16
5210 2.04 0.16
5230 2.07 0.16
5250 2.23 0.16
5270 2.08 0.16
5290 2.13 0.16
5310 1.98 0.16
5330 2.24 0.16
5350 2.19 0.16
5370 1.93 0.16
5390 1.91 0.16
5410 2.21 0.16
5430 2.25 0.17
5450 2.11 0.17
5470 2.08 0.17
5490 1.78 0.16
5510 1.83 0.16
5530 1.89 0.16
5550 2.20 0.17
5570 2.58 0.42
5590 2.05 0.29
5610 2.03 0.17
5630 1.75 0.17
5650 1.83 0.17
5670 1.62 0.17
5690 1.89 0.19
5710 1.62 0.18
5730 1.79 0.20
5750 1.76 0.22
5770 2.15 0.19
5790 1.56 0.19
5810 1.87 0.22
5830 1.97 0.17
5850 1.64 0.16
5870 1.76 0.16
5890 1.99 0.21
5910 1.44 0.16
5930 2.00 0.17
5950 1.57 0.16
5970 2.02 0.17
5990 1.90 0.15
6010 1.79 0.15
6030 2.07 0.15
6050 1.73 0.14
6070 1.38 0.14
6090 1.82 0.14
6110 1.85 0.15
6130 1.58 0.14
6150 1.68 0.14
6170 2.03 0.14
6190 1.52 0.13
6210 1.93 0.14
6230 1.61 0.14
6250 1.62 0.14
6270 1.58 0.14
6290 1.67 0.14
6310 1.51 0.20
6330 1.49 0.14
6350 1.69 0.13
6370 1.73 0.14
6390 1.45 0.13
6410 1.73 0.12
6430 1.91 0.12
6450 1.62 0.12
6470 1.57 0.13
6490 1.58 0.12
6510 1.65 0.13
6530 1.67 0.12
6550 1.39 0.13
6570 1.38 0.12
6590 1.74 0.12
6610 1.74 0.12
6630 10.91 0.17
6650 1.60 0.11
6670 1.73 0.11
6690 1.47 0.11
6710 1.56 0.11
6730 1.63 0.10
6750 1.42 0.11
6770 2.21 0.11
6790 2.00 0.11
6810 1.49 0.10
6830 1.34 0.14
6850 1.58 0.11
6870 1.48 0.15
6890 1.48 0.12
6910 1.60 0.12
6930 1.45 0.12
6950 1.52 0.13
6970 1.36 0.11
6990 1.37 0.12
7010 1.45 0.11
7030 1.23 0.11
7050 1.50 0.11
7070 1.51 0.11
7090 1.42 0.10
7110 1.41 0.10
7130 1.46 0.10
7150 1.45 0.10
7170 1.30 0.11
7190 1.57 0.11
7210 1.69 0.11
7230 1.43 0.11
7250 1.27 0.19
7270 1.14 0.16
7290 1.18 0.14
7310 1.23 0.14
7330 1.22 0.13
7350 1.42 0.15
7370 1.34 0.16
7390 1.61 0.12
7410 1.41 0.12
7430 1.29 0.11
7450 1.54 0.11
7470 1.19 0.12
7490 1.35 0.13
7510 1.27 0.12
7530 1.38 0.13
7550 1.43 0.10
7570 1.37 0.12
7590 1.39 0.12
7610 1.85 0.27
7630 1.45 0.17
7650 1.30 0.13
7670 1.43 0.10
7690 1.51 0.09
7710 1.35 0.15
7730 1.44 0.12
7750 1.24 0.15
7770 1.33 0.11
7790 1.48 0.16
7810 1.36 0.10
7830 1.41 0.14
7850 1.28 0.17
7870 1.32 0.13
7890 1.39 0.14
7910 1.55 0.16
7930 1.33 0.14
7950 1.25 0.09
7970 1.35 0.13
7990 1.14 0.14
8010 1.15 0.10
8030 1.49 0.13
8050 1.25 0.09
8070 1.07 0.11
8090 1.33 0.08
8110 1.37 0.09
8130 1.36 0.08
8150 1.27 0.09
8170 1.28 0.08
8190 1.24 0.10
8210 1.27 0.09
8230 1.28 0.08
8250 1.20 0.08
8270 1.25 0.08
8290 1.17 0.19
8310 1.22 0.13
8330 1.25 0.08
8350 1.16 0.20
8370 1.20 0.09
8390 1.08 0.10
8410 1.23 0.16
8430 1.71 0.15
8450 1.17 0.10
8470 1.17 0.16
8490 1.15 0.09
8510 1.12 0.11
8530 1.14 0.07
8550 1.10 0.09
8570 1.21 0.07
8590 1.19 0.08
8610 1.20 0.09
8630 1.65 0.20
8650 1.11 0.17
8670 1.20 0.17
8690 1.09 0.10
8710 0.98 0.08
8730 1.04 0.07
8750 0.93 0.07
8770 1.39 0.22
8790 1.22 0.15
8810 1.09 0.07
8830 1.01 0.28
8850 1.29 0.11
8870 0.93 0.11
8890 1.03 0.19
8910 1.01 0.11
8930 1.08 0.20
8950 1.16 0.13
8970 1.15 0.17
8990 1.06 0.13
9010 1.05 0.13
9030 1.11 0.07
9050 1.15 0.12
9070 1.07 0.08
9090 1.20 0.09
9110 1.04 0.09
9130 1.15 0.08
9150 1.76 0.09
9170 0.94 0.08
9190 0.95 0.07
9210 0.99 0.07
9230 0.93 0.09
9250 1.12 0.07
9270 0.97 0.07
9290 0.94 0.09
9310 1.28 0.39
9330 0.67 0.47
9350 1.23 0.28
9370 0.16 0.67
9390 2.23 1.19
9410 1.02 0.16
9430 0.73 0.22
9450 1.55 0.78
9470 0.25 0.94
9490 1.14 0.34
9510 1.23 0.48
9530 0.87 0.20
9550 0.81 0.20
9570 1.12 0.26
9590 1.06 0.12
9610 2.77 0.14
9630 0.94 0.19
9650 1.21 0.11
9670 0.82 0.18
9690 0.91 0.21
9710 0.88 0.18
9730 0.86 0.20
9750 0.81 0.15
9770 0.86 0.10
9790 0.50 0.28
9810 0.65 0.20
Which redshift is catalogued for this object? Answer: 0.009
